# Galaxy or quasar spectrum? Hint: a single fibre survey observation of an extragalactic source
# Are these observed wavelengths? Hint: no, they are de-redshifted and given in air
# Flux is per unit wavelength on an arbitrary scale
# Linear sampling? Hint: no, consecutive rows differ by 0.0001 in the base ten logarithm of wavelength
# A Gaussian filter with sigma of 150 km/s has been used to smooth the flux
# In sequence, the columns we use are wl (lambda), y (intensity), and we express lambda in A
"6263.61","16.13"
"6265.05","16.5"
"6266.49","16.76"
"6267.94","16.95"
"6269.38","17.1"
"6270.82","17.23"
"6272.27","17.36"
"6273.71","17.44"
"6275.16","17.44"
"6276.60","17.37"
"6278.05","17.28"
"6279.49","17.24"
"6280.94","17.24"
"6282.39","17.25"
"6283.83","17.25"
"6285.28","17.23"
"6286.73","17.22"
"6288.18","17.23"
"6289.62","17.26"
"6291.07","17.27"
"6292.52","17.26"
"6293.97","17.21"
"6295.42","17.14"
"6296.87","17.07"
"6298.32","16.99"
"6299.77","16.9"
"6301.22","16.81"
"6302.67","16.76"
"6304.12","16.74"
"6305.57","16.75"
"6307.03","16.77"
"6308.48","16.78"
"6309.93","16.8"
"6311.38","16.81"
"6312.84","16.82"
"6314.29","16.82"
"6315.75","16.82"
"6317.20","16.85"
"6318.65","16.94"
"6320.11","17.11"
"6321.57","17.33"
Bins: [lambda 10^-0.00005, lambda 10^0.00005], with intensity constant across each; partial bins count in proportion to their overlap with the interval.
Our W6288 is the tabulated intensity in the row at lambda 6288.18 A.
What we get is 17.23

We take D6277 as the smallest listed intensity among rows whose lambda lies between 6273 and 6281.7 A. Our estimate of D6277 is 17.24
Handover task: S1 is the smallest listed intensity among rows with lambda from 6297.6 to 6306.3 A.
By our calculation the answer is 16.74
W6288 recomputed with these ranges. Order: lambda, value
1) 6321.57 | 17.33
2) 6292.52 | 17.26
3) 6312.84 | 16.82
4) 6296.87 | 17.07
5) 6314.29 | 16.82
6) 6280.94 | 17.24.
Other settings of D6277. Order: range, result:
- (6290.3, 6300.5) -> 16.9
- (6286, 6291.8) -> 17.22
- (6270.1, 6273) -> 17.23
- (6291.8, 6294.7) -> 17.21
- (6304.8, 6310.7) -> 16.75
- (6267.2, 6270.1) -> 16.95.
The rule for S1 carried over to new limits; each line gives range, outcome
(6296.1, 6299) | 16.99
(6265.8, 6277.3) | 16.76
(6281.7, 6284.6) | 17.25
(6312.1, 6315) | 16.82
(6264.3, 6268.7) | 16.5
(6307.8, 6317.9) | 16.78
